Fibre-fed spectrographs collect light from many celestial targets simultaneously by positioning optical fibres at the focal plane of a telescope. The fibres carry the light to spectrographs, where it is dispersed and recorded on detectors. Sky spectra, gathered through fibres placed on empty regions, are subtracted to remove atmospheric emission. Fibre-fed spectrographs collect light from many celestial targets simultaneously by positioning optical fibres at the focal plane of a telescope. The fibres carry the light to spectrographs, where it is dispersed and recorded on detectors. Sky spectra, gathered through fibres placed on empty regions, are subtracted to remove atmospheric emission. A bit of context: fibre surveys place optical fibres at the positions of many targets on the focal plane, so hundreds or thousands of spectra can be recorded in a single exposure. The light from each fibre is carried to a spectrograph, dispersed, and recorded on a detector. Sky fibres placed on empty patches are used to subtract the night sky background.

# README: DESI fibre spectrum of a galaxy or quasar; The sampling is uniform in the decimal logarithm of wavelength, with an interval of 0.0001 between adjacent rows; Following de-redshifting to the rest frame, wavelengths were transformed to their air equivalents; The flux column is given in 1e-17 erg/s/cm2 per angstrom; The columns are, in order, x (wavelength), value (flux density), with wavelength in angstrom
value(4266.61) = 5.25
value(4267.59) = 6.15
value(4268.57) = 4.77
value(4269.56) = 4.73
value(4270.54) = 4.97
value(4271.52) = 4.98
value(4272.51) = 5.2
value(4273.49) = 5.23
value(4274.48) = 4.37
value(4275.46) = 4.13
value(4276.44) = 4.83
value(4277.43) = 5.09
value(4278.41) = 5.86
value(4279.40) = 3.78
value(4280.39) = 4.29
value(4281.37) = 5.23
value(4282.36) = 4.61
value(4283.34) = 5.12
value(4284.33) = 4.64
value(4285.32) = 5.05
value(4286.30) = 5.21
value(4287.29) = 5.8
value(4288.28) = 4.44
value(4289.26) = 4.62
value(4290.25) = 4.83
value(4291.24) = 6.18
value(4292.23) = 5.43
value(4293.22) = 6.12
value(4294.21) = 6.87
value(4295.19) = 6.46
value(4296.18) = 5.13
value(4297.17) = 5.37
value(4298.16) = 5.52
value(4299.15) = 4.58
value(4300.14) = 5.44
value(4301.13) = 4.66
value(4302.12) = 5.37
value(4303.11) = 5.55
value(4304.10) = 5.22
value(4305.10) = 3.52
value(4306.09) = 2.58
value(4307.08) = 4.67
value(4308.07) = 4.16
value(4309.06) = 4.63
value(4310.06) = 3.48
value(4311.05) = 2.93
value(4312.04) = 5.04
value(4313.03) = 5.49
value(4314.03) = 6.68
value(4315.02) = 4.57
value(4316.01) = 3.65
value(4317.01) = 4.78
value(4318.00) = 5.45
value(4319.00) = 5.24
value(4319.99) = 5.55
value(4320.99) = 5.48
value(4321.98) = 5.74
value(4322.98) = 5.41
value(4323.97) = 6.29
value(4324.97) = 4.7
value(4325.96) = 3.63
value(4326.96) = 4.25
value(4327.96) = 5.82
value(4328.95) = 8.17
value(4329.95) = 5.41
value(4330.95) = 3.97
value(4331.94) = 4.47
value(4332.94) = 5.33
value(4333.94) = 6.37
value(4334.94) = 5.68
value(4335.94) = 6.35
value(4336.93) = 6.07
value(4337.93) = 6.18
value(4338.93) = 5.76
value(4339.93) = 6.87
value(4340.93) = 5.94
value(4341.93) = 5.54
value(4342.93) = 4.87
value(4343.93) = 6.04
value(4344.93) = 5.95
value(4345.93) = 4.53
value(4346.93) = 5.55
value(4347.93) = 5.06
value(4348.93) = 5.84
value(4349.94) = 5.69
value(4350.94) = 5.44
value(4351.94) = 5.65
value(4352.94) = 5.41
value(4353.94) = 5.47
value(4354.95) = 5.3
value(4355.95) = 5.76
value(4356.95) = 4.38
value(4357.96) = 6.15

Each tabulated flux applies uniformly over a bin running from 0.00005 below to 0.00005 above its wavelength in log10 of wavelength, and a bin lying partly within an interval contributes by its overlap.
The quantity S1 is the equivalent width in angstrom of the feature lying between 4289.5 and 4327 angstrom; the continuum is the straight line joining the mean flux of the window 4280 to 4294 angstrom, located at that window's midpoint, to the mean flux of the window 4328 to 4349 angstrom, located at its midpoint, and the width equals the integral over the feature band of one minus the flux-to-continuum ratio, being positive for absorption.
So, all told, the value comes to 2.5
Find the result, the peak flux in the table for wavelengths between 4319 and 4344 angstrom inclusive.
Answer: 8.17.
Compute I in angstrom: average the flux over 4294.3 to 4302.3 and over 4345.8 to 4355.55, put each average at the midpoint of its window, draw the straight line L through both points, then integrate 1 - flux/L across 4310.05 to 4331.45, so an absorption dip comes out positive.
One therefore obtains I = 1.2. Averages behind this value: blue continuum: 5.4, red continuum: 5.43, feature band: 5.12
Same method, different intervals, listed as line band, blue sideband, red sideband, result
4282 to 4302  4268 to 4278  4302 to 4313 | -3.4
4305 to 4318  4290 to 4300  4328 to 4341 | 3.1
